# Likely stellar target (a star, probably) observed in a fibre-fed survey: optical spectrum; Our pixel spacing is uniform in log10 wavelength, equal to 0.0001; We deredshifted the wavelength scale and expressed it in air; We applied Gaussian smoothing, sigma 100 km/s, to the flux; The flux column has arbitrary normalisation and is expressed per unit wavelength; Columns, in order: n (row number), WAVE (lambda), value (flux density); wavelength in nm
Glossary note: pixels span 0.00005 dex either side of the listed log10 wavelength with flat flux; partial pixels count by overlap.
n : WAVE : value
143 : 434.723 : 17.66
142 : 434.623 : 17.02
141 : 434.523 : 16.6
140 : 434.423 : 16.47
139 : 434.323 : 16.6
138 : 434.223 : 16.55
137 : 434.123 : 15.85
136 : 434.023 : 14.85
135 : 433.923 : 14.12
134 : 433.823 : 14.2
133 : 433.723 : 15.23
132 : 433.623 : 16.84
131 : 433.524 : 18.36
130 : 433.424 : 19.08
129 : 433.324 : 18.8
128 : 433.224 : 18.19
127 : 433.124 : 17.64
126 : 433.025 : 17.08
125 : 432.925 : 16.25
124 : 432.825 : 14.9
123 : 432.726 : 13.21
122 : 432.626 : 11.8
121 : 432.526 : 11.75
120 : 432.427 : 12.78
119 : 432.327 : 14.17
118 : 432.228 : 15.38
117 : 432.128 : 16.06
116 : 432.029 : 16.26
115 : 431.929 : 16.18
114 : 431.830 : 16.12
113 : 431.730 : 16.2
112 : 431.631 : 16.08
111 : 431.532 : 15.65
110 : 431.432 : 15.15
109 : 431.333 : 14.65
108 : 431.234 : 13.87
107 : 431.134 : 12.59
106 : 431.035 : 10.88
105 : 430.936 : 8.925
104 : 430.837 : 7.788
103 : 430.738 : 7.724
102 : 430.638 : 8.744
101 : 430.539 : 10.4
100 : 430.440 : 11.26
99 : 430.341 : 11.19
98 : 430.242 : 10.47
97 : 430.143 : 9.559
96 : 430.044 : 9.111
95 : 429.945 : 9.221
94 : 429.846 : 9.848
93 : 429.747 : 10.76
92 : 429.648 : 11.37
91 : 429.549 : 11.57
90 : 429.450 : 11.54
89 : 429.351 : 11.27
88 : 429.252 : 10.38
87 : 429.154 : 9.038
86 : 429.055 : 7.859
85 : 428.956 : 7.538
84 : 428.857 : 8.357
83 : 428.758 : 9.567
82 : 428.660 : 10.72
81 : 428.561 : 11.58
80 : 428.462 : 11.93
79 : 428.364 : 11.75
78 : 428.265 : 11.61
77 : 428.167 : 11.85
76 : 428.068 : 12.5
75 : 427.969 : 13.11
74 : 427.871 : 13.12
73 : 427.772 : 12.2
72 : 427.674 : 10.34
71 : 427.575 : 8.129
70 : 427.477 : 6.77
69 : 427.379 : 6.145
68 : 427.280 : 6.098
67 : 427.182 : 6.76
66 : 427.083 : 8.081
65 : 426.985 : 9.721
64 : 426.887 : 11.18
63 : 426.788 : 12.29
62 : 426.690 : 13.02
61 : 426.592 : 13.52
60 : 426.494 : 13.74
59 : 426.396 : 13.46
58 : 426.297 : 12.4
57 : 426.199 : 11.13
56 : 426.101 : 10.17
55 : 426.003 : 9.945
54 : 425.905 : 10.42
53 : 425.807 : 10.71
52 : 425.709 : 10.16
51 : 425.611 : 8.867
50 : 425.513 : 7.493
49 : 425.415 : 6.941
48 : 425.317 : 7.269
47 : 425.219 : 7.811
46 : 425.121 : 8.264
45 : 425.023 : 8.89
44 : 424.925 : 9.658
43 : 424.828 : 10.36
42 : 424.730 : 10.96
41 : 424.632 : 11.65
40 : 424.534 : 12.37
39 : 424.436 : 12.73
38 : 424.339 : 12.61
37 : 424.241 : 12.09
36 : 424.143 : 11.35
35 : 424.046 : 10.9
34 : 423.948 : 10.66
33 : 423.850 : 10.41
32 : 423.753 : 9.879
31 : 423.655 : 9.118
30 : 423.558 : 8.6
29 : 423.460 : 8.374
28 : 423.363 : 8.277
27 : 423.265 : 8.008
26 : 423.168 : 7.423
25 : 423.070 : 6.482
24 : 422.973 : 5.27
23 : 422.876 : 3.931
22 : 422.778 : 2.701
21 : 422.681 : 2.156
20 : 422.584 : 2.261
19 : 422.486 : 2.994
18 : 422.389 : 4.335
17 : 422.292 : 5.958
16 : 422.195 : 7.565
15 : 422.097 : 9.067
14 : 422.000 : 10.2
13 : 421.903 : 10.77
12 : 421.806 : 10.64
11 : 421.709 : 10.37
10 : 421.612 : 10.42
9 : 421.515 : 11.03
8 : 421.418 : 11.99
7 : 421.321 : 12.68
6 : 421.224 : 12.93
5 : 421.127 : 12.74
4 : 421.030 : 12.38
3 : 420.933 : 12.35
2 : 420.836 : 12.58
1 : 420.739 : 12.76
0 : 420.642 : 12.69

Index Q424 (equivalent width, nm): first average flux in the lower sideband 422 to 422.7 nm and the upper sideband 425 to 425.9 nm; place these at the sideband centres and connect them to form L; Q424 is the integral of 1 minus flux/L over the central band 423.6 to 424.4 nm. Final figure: -0.43 nm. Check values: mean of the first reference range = 5.39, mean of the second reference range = 8.57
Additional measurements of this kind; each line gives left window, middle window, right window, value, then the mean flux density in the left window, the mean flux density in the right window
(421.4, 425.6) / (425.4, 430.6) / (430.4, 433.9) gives 0.51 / 8.59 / 14.3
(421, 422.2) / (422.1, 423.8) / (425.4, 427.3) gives 0.74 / 11.1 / 10.4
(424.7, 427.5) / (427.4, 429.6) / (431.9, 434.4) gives 0.23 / 9.75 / 15.7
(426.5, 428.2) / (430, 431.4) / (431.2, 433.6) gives 0.34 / 10.4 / 15.7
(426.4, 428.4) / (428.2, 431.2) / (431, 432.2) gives 0.64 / 10.7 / 15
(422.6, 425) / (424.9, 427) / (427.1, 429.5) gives -0.20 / 8.91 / 9.98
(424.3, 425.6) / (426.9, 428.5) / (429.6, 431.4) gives 0.02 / 9.72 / 10.5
